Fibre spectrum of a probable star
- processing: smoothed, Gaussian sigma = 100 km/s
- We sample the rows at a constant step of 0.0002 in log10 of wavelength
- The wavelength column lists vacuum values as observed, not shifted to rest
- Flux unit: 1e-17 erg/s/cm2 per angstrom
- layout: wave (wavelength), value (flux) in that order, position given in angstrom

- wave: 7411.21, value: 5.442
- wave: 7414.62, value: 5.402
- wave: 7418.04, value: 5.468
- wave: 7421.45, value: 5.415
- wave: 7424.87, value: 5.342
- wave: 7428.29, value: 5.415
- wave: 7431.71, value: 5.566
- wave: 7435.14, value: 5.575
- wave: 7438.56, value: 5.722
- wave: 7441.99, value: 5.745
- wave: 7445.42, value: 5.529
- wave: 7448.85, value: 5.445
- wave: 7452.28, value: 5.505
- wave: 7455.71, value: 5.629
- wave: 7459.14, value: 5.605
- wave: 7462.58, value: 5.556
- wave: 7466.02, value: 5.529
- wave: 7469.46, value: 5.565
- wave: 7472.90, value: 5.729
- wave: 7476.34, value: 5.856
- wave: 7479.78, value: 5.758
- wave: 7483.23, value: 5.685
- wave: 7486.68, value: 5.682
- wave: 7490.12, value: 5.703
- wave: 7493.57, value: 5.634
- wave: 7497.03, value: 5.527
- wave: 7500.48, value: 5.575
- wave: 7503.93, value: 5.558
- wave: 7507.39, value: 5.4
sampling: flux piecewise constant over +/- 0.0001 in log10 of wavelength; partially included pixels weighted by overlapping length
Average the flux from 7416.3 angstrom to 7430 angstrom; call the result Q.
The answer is 5.41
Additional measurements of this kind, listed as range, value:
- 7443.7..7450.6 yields 5.49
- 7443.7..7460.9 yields 5.54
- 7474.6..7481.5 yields 5.81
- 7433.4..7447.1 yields 5.64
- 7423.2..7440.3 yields 5.52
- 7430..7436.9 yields 5.57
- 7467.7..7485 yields 5.72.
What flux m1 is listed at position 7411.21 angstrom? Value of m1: 5.442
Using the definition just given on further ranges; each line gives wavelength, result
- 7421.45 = 5.415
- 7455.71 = 5.629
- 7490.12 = 5.703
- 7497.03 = 5.527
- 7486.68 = 5.682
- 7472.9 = 5.729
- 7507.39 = 5.4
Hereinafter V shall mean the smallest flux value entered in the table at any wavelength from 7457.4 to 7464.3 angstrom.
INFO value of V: 5.556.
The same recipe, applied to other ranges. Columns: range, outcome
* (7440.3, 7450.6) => 5.445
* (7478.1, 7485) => 5.685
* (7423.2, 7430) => 5.342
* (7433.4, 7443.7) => 5.575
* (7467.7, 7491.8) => 5.565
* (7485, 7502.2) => 5.527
